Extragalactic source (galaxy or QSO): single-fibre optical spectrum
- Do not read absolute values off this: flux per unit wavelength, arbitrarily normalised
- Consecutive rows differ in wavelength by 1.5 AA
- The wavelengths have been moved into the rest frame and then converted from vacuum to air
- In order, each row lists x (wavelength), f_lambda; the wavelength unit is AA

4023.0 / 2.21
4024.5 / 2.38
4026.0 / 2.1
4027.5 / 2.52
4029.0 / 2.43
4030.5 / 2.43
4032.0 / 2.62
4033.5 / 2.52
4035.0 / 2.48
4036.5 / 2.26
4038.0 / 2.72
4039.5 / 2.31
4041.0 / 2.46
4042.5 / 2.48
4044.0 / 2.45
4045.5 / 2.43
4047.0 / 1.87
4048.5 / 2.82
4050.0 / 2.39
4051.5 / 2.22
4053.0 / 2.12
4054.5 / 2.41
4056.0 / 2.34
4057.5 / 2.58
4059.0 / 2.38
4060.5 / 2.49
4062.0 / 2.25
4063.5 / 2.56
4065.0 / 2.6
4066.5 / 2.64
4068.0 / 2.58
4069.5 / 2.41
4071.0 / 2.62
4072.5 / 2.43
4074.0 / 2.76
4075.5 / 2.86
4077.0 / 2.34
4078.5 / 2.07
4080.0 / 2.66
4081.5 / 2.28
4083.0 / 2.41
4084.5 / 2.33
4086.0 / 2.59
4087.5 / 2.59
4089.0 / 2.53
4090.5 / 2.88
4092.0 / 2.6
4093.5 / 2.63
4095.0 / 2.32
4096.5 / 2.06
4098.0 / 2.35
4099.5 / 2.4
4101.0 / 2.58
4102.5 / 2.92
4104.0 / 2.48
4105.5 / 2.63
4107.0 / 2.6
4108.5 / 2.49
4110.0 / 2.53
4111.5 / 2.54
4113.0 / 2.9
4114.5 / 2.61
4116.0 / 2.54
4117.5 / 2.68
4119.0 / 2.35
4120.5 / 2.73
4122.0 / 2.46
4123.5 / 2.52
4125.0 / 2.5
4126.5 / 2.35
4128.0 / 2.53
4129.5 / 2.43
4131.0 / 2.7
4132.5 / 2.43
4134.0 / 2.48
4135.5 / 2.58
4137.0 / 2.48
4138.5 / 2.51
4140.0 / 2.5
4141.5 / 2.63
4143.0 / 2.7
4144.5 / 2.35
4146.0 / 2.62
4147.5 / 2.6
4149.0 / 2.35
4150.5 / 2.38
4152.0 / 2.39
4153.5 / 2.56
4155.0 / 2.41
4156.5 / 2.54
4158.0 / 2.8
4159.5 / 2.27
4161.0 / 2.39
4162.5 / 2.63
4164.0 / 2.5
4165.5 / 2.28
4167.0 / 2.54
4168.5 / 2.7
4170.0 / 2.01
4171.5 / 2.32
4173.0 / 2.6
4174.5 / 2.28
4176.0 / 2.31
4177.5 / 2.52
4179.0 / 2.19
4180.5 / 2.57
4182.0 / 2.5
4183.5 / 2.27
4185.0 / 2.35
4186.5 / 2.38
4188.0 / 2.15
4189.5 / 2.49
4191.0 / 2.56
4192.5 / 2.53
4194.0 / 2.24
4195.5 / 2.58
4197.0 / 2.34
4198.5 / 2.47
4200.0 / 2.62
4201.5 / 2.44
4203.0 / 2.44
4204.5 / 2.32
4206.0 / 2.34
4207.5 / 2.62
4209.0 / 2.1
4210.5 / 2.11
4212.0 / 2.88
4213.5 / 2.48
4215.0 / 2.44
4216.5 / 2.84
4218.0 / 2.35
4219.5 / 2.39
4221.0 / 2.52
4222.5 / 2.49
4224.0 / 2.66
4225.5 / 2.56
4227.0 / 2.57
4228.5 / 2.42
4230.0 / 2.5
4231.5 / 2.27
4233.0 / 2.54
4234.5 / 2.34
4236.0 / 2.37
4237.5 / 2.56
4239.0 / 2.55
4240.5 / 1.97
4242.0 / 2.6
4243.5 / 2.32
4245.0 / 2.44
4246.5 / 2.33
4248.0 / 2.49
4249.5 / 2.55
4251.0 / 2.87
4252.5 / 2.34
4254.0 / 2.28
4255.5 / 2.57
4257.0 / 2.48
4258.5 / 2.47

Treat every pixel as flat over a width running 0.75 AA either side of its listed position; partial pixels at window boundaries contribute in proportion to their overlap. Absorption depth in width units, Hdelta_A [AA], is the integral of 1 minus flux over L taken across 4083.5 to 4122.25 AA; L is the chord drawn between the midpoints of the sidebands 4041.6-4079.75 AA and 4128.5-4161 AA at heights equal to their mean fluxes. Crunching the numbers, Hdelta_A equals -1.2 AA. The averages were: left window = 2.45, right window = 2.51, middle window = 2.55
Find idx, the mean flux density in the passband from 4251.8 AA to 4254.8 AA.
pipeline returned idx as 2.31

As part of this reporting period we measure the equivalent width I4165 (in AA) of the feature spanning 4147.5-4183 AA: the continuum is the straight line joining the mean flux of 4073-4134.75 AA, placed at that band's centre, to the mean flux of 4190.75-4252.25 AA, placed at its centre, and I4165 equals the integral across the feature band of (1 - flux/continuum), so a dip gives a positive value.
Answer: 0.8 AA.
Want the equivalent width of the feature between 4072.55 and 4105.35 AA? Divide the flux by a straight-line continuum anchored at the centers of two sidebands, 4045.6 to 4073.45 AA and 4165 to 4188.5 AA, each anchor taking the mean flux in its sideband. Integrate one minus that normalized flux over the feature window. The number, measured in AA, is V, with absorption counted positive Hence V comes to -1.2 AA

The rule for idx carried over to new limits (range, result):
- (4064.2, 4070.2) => 2.56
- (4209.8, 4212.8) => 2.5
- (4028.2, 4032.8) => 2.49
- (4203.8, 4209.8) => 2.34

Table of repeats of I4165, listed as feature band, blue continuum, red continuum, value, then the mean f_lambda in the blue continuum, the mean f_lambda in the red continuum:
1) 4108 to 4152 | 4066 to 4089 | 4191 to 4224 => -0.8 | 2.5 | 2.46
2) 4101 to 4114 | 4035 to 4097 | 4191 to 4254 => -0.9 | 2.46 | 2.46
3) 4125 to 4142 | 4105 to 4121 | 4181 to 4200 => 0.3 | 2.6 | 2.42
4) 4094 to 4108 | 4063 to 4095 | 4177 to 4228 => 0.2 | 2.54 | 2.45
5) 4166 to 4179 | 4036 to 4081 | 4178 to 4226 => 0.3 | 2.45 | 2.44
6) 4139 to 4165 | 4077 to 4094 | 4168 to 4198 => -0.8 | 2.5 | 2.39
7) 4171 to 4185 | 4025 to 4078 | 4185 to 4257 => 0.3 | 2.45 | 2.45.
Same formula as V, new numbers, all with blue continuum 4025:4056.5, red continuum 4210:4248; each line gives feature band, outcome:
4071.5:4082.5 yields -0.3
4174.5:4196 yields 0.5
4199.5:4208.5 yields 0.0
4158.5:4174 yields 0.1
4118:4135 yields -0.5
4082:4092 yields -0.6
